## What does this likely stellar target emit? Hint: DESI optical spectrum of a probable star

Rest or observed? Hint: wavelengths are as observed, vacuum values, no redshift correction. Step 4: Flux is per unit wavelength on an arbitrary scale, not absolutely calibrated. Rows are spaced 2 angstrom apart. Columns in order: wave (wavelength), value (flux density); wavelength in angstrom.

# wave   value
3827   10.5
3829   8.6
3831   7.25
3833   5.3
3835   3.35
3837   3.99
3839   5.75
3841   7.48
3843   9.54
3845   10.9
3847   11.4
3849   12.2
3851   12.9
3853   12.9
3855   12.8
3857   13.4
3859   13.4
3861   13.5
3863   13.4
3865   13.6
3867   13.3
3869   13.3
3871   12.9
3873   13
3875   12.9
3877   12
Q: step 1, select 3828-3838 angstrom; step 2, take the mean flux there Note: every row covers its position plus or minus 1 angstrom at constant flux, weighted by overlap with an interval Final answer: 5.7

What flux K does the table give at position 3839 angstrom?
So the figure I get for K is 5.75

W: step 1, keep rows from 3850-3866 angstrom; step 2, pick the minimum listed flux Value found 12.8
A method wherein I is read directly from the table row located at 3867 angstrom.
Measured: 13.3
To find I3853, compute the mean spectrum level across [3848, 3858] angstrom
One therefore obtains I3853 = 12.8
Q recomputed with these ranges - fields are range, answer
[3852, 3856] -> 12.9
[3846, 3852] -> 12.2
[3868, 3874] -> 13.1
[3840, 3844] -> 8.51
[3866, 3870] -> 13.3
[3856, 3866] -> 13.5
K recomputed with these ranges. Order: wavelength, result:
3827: 10.5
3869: 13.3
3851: 12.9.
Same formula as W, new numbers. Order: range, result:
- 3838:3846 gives 5.75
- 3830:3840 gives 3.35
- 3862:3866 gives 13.4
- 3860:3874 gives 12.9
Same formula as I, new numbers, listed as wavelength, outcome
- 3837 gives 3.99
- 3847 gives 11.4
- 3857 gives 13.4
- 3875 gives 12.9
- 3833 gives 5.3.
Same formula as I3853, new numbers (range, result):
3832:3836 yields 4.33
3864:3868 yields 13.4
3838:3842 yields 6.62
